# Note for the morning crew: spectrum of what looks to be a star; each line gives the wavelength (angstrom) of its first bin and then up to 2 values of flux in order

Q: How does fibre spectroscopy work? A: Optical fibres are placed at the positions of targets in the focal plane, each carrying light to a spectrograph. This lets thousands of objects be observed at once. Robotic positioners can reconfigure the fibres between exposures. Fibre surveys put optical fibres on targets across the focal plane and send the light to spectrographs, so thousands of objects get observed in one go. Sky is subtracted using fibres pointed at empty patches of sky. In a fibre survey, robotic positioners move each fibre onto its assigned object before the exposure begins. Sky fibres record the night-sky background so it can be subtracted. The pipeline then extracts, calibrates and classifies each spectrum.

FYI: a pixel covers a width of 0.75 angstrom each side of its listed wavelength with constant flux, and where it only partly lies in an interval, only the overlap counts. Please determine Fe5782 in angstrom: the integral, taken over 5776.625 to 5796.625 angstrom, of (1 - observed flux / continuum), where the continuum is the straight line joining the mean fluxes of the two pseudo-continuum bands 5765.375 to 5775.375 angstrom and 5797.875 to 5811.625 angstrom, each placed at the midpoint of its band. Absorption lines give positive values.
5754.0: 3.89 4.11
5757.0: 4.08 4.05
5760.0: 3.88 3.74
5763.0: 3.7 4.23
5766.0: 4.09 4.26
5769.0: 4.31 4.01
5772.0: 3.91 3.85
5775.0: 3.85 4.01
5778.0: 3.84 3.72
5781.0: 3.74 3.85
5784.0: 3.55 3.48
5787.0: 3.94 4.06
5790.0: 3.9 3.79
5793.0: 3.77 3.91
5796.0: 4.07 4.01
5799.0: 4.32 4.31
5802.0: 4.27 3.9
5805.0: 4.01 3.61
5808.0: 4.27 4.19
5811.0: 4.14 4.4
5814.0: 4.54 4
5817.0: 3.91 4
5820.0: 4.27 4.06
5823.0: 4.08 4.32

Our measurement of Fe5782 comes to 1.3 angstrom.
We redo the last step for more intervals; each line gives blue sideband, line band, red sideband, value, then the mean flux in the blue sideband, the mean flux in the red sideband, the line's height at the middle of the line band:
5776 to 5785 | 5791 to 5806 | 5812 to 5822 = -0.3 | 3.77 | 4.17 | 3.97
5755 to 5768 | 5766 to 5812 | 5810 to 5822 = 1.4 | 4.01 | 4.17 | 4.09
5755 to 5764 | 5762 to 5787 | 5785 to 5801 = 0.3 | 3.93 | 3.96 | 3.94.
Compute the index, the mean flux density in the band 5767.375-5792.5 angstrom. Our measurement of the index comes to 3.88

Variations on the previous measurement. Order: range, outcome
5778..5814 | 3.98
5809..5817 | 4.22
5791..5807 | 4.01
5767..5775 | 4.04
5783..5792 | 3.79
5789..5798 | 3.91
